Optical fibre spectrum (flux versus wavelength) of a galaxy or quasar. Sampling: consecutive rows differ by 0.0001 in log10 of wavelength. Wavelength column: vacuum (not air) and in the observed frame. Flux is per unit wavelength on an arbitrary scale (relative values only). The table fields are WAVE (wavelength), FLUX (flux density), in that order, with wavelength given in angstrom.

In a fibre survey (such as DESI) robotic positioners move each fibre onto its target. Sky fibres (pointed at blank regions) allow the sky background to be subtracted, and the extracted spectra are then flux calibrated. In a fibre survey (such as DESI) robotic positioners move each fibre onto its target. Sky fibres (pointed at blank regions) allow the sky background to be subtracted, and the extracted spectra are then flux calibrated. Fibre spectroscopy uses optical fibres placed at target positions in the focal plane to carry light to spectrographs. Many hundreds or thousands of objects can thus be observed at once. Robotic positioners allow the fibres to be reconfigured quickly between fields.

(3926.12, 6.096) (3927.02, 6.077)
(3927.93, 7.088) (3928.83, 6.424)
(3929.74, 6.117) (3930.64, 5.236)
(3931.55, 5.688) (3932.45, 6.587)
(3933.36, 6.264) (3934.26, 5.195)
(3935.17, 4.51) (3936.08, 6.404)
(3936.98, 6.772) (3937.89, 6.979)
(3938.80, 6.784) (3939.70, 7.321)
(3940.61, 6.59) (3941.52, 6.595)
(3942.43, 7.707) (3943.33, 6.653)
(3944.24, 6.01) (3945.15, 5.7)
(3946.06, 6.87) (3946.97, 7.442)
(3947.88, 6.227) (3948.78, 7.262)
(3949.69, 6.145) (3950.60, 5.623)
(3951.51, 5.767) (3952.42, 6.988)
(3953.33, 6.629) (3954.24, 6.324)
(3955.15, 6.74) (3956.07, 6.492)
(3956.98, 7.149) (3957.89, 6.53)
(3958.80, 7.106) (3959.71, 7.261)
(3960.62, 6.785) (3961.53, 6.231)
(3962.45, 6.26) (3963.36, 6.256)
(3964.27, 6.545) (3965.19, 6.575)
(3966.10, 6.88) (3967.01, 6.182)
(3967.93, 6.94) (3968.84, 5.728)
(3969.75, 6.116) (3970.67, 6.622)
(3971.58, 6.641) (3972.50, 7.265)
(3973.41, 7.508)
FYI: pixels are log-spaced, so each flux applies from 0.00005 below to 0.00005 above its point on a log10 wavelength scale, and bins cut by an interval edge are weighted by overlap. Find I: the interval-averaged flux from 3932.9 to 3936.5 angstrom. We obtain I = 5.58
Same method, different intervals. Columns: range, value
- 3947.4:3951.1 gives 6.33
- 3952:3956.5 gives 6.62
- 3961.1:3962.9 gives 6.22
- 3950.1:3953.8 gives 6.25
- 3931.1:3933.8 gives 6.18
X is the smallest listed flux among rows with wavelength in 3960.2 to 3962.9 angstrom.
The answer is 6.231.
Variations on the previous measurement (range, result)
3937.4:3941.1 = 6.59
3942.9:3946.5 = 5.7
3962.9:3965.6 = 6.256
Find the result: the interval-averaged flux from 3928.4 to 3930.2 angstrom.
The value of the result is 6.26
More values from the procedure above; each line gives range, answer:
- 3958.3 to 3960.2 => 7.18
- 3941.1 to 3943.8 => 6.99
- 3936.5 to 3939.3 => 6.87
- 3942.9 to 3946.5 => 6.29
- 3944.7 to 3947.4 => 6.66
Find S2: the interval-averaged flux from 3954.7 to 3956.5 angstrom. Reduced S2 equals 6.58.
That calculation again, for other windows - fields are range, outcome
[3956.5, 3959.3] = 6.94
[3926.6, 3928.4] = 6.59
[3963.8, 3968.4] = 6.62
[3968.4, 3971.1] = 6.15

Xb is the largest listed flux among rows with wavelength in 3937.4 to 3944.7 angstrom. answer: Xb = 7.707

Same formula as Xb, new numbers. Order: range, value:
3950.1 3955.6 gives 6.988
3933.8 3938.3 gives 6.979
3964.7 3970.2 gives 6.94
